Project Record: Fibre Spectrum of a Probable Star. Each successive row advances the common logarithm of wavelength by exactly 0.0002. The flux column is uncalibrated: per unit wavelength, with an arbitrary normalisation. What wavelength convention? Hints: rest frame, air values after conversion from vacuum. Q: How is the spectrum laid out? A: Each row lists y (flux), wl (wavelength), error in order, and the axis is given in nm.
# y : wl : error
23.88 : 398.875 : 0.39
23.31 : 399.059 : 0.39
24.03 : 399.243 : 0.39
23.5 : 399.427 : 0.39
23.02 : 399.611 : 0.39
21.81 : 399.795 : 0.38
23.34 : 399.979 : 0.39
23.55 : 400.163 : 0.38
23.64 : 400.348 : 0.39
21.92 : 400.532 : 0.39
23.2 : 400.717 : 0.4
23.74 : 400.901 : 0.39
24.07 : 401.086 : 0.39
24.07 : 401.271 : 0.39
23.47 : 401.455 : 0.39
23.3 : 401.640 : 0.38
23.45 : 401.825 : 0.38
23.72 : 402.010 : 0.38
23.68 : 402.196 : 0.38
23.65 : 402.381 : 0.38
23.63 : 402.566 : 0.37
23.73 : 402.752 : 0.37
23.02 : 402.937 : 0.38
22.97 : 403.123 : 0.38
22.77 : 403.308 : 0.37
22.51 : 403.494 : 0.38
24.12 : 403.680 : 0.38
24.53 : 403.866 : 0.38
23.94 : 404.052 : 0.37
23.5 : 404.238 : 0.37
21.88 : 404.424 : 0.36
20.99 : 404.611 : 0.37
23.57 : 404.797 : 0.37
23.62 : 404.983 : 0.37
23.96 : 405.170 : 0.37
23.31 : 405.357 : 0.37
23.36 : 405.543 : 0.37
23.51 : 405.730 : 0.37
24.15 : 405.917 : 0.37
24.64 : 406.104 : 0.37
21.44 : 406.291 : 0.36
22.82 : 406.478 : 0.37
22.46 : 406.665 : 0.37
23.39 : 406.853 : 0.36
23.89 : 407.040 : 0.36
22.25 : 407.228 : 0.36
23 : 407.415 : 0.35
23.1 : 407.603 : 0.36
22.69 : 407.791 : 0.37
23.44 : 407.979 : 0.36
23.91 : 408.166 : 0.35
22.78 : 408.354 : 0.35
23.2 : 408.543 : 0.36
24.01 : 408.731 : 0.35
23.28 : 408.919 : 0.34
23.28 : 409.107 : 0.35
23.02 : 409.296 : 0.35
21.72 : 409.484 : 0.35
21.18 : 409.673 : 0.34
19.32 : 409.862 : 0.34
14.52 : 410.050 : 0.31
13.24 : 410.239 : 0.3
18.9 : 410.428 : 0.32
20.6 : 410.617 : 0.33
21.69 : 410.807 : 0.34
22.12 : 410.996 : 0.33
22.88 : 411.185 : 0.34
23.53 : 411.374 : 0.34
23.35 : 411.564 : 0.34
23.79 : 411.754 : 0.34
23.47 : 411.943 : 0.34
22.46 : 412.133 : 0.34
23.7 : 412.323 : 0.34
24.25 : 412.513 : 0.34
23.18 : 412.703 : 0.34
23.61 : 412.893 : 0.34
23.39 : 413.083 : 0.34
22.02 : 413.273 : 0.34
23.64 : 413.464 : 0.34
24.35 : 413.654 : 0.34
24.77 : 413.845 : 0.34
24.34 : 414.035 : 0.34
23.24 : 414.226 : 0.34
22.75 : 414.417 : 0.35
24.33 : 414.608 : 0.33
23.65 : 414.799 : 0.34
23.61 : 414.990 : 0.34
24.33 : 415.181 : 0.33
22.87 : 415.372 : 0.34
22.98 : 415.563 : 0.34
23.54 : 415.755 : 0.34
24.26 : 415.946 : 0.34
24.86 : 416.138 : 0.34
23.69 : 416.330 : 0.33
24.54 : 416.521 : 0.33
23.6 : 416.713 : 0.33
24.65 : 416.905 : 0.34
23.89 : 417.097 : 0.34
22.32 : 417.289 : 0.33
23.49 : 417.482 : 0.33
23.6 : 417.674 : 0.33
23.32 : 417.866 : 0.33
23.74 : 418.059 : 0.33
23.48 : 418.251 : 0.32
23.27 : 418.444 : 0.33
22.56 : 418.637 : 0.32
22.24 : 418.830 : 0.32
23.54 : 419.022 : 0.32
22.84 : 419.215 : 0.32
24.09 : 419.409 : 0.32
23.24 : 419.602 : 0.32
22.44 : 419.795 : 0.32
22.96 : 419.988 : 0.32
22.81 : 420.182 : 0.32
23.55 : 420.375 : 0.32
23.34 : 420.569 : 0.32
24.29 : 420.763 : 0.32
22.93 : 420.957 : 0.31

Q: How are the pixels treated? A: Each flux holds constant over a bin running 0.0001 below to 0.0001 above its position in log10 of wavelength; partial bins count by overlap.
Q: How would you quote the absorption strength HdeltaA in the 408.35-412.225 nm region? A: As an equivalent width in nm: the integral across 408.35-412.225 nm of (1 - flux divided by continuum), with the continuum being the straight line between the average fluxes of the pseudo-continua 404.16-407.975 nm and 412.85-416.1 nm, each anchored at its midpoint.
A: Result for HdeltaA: 0.308 nm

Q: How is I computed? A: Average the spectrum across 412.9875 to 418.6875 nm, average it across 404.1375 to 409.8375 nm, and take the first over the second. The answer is 1.0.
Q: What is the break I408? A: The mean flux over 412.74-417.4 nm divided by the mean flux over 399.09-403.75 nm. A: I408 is 1.02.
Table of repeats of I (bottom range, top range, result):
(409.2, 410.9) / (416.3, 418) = 1.22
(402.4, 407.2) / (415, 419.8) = 1.01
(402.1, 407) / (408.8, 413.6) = 0.94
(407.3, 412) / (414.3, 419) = 1.08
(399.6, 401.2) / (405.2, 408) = 1.00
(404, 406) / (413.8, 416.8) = 1.03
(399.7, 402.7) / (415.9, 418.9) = 1.01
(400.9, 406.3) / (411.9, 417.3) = 1.01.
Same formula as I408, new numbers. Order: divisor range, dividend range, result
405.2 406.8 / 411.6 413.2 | 1.01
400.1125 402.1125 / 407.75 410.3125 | 0.91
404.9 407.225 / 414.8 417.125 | 1.02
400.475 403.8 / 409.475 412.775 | 0.91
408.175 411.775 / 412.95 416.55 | 1.11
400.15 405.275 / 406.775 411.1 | 0.93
